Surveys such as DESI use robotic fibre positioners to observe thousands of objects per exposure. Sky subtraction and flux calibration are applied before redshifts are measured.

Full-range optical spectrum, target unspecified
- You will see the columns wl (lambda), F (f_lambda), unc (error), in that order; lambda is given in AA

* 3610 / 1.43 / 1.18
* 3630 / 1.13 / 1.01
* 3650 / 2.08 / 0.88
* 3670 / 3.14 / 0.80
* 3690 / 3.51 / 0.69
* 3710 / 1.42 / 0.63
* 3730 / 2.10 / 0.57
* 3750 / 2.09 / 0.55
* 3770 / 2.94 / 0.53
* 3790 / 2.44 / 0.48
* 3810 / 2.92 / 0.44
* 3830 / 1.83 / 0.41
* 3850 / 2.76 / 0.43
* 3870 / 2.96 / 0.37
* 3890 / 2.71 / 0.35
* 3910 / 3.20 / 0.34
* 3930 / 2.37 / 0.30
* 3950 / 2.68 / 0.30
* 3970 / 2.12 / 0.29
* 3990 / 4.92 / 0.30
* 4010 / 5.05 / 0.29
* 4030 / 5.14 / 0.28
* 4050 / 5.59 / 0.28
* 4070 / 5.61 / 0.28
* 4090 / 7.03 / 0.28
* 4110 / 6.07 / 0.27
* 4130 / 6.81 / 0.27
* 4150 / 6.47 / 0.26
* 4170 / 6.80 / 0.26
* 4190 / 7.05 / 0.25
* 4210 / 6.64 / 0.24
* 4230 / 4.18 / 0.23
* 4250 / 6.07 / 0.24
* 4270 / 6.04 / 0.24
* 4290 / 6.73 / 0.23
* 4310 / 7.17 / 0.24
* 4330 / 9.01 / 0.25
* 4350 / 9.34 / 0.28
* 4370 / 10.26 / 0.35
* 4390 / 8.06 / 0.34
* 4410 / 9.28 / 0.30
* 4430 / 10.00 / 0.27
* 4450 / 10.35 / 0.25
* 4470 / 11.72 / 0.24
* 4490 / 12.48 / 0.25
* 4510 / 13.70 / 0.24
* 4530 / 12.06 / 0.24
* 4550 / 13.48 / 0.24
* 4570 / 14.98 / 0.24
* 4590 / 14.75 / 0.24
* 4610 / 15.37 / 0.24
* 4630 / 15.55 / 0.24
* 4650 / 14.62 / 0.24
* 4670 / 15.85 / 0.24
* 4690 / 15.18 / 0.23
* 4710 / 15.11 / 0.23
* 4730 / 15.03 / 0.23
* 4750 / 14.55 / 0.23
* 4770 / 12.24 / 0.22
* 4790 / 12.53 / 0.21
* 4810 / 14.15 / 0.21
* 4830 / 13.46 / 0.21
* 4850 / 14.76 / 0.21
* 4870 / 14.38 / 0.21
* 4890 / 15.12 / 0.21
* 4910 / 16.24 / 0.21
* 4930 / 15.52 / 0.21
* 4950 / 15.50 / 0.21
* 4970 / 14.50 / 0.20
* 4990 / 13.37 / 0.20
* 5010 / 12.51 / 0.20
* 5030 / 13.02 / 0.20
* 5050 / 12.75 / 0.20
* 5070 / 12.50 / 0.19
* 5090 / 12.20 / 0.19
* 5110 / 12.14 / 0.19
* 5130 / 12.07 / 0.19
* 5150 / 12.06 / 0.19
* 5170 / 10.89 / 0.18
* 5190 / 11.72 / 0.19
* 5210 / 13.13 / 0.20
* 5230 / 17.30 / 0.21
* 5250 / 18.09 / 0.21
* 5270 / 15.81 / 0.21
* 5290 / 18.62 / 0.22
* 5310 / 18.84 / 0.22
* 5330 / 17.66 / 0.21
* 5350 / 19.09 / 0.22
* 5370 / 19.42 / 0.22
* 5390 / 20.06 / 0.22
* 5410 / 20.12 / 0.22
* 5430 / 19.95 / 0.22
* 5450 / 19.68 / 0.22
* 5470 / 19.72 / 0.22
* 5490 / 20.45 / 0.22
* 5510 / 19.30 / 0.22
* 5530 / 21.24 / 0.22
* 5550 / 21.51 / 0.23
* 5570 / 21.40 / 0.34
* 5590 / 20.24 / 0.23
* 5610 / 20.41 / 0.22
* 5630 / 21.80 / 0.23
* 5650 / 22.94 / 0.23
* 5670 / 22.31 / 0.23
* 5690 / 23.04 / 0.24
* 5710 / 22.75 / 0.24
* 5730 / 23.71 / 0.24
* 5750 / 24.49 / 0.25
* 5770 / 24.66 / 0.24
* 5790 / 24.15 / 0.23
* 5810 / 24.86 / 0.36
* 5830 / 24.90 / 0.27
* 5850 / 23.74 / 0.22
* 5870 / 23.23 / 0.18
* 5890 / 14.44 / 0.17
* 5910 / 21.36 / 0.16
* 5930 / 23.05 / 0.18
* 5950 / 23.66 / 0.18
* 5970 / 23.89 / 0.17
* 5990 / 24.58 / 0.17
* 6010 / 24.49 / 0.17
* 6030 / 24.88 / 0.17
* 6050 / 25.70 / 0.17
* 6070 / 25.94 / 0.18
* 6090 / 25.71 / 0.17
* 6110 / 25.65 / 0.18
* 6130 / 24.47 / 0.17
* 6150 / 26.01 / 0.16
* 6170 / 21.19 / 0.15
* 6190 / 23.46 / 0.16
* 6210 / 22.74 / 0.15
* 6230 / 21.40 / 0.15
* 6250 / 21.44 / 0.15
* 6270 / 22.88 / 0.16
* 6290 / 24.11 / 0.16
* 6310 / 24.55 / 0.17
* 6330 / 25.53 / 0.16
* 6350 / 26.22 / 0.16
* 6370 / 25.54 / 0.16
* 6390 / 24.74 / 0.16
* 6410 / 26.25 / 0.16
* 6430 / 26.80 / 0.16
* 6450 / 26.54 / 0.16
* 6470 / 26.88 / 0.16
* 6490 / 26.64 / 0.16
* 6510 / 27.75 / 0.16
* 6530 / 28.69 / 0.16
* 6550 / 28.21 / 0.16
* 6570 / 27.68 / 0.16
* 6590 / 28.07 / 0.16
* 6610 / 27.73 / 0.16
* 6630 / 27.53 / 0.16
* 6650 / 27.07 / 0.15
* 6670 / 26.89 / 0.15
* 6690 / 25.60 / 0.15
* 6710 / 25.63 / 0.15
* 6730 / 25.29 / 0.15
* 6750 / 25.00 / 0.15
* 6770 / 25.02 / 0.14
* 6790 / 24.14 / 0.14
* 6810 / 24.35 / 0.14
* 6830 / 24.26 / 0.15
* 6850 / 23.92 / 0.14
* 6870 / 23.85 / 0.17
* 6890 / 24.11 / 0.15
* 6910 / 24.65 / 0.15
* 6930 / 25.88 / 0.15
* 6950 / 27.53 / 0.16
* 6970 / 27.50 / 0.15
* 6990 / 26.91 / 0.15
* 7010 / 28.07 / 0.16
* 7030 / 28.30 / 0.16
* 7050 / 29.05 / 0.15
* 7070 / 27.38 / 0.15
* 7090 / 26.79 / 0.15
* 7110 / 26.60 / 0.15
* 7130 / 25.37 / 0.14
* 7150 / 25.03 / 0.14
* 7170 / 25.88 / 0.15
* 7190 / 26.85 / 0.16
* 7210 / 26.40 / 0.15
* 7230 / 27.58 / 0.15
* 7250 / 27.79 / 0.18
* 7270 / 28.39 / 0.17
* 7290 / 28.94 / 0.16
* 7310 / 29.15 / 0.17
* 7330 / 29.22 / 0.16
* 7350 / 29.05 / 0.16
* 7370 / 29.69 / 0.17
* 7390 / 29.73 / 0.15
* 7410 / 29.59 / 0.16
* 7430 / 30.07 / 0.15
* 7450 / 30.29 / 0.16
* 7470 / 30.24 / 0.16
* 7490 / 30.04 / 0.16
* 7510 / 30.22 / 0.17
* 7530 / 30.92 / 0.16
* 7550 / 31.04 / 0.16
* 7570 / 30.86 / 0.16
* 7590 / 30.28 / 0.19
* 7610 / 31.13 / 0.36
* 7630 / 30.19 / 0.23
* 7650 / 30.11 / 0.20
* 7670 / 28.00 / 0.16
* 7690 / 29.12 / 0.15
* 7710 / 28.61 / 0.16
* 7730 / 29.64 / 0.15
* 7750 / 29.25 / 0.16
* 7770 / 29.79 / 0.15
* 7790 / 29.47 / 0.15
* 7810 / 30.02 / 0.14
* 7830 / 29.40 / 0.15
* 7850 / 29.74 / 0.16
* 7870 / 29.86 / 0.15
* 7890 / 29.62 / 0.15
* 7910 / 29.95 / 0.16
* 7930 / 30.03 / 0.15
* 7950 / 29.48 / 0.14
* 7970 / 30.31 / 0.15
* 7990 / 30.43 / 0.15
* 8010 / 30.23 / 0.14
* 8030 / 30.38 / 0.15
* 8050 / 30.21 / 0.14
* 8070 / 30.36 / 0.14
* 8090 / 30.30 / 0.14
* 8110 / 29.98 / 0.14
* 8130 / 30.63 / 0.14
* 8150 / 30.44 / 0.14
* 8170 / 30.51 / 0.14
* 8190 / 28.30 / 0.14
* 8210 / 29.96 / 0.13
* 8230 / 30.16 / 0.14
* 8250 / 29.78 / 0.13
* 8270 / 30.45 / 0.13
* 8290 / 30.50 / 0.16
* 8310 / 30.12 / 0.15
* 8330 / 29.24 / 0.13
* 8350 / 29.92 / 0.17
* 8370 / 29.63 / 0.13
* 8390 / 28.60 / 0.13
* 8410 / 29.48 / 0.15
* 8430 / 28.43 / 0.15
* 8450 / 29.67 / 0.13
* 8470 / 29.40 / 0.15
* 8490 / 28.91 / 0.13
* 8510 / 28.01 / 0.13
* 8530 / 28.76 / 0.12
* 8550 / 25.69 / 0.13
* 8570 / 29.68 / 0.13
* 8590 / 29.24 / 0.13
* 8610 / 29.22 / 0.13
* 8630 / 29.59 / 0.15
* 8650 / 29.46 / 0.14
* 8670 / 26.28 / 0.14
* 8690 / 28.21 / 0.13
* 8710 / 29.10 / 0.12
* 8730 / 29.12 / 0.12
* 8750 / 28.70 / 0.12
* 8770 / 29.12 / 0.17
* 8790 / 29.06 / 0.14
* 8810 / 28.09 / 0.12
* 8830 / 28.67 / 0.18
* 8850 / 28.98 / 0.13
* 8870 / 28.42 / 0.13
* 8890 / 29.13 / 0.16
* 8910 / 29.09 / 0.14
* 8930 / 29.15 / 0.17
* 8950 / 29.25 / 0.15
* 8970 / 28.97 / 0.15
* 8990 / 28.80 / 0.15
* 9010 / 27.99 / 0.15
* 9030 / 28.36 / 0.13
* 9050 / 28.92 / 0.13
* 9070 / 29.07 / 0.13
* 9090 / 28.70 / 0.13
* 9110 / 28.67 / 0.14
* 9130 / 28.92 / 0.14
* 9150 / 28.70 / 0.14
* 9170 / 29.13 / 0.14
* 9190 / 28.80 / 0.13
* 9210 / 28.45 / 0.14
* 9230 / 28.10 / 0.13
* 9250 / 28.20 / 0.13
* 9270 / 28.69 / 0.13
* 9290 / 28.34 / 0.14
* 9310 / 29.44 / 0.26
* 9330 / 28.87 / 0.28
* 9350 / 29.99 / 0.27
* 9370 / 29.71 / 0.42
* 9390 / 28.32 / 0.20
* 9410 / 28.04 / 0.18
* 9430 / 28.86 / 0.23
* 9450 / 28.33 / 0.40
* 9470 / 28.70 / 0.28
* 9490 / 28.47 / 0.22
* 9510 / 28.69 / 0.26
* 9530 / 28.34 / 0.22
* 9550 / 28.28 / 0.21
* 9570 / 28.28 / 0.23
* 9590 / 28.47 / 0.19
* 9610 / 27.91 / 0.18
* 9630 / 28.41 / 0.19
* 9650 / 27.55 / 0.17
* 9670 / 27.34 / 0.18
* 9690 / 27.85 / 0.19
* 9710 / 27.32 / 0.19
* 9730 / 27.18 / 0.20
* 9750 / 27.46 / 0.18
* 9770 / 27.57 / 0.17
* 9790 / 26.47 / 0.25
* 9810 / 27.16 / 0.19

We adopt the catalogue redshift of 0.000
